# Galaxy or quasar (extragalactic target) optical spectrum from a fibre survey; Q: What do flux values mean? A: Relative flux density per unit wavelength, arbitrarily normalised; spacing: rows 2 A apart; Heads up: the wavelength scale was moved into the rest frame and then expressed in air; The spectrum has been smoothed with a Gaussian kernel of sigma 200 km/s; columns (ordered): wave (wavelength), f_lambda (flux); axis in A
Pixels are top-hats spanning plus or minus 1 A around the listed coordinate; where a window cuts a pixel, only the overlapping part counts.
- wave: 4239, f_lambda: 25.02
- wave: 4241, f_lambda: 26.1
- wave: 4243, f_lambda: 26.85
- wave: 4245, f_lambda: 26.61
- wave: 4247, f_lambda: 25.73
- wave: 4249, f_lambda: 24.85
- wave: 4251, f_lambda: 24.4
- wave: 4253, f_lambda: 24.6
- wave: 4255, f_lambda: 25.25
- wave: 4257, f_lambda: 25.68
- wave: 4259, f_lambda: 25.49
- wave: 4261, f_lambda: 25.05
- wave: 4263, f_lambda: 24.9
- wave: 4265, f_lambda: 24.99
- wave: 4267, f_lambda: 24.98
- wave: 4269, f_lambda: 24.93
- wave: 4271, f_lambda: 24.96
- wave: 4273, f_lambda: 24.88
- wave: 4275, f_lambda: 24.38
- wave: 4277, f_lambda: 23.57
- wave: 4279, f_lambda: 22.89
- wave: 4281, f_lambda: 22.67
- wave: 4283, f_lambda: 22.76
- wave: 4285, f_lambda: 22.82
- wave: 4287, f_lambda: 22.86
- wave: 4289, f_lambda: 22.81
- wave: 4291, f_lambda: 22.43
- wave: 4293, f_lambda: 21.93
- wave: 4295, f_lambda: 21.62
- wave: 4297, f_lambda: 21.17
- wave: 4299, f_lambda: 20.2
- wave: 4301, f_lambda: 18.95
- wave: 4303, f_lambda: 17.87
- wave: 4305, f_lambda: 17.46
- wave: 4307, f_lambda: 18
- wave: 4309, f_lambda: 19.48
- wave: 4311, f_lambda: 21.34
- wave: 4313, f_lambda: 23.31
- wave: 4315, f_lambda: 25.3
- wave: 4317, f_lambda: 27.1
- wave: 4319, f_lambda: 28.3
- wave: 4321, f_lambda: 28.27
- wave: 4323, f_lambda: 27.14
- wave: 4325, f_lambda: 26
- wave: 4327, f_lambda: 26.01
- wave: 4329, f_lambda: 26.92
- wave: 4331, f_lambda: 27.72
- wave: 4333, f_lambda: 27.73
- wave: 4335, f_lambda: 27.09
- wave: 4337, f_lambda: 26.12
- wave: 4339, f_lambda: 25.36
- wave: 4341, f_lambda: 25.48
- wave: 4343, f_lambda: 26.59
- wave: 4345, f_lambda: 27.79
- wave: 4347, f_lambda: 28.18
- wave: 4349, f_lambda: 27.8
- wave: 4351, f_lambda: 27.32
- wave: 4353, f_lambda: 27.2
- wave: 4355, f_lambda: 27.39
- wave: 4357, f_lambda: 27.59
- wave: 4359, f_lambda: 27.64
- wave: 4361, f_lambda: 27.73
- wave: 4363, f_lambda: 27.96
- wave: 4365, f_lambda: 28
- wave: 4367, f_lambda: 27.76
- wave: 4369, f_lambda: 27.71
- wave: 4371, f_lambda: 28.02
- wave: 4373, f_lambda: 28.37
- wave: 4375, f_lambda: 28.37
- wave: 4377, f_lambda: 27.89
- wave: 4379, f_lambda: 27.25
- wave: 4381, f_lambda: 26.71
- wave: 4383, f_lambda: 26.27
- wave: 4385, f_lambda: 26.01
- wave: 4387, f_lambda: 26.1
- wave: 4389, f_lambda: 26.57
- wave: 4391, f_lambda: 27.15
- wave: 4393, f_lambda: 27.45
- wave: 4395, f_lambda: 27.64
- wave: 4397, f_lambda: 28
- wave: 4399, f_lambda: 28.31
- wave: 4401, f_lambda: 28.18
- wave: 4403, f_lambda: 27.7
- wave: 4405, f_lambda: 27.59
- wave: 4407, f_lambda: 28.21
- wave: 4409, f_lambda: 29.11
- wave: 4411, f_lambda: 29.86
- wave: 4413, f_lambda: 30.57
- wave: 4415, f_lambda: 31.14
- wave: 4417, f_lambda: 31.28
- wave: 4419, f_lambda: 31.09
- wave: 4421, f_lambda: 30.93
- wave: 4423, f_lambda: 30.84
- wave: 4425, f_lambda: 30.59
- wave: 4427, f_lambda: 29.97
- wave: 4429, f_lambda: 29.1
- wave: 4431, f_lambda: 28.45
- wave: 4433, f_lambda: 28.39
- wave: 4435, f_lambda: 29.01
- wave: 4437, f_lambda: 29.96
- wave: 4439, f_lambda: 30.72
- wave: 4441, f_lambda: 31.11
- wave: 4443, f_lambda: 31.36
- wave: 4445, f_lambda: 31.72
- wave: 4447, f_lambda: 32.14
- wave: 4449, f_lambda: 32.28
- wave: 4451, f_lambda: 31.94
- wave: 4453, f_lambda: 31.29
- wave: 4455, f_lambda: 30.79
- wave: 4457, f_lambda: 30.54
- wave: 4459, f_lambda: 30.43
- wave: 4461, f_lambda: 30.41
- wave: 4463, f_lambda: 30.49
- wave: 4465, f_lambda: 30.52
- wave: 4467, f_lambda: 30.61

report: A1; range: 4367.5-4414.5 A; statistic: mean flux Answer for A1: 27.8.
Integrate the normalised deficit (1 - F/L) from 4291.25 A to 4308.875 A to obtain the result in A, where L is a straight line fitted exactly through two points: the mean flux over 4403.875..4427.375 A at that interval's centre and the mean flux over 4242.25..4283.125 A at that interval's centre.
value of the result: 4.3 A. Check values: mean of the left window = 24.8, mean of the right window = 30.1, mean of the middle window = 19.8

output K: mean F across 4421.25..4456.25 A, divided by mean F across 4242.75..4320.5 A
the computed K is 1.3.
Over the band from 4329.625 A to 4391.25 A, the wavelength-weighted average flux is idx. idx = 27.3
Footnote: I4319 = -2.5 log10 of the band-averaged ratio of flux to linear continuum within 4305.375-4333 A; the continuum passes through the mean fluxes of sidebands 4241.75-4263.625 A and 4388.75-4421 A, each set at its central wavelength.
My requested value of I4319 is 0.08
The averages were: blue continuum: 25.4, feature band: 24.9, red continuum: 28.9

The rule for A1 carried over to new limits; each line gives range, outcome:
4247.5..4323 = 23.4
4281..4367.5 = 24.8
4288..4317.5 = 21.2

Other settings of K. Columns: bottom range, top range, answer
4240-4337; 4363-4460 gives 1.21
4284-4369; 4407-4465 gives 1.22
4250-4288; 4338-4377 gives 1.13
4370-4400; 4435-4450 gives 1.14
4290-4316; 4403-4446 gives 1.45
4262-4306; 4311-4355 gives 1.18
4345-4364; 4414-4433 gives 1.09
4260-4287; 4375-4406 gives 1.13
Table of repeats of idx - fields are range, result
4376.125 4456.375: 29.3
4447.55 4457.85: 31.4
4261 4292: 23.8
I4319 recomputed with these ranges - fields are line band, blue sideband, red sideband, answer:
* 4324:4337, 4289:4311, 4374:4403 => -0.188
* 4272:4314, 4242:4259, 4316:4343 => 0.211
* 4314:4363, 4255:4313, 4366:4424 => -0.070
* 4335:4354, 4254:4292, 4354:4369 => 0.006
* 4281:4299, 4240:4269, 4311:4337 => 0.169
